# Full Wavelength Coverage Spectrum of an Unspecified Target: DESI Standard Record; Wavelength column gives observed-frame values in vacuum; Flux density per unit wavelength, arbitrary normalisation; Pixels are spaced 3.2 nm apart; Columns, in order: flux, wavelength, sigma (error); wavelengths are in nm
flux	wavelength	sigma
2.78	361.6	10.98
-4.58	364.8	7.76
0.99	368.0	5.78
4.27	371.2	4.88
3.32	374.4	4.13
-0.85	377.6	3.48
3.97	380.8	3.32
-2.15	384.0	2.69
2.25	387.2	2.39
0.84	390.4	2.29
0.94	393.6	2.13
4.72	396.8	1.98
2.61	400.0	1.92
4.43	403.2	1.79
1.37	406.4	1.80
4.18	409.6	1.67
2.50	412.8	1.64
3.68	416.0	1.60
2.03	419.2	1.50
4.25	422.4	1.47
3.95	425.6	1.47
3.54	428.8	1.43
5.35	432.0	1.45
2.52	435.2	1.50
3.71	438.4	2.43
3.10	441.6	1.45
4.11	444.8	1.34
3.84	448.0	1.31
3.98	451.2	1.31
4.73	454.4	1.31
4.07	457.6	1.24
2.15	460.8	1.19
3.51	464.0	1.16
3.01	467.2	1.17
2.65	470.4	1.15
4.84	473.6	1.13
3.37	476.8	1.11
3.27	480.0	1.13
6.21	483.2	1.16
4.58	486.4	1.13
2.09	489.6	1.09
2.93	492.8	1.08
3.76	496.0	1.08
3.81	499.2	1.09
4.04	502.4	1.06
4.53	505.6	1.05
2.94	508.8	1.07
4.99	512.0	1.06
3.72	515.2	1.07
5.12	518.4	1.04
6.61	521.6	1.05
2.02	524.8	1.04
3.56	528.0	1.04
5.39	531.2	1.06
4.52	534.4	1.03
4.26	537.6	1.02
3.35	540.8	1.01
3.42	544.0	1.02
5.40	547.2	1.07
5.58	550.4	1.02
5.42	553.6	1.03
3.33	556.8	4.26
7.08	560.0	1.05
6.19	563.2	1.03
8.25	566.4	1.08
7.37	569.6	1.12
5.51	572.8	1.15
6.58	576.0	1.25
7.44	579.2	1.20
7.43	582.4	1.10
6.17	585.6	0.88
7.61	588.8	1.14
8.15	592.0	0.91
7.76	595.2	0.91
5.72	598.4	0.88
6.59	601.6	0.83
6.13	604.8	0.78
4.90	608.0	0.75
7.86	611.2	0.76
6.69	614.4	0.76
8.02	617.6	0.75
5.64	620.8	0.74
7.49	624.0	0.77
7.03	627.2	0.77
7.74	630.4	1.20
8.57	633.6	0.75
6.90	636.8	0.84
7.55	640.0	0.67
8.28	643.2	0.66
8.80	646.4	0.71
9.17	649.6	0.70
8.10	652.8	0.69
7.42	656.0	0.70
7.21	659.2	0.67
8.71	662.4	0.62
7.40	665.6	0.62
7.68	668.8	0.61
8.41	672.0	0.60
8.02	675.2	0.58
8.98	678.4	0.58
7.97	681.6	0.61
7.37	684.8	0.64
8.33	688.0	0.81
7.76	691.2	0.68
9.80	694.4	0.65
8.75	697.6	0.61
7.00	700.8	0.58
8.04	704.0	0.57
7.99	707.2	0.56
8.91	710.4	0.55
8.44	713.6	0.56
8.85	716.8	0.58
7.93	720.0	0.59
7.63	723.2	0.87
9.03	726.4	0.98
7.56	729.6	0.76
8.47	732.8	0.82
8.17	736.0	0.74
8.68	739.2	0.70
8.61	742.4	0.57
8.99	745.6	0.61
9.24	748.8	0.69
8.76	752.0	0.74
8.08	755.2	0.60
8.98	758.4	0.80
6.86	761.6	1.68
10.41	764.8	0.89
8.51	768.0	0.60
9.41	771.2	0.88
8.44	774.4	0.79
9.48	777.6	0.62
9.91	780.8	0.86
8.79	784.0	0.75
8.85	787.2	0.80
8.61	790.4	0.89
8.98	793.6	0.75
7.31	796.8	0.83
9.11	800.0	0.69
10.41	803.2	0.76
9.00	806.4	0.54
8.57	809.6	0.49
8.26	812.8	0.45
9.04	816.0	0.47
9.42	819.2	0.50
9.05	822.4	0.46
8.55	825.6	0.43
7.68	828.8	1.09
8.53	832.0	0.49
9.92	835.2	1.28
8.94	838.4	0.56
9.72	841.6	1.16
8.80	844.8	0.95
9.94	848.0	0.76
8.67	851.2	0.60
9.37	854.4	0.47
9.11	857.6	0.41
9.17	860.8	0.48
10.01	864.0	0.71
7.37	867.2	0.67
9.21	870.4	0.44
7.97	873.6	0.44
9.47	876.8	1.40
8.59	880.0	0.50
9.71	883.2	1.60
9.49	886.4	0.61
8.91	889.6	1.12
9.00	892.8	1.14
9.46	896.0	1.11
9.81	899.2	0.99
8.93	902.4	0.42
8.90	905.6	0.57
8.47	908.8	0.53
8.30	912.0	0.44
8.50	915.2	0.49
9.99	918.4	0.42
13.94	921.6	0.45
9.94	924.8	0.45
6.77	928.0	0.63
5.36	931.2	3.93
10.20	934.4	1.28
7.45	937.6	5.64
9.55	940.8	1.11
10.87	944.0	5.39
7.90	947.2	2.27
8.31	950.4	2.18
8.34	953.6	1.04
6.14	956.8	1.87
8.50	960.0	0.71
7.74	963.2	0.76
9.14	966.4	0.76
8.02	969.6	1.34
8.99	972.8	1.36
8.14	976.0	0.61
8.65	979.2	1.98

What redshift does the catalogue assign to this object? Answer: 0.40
